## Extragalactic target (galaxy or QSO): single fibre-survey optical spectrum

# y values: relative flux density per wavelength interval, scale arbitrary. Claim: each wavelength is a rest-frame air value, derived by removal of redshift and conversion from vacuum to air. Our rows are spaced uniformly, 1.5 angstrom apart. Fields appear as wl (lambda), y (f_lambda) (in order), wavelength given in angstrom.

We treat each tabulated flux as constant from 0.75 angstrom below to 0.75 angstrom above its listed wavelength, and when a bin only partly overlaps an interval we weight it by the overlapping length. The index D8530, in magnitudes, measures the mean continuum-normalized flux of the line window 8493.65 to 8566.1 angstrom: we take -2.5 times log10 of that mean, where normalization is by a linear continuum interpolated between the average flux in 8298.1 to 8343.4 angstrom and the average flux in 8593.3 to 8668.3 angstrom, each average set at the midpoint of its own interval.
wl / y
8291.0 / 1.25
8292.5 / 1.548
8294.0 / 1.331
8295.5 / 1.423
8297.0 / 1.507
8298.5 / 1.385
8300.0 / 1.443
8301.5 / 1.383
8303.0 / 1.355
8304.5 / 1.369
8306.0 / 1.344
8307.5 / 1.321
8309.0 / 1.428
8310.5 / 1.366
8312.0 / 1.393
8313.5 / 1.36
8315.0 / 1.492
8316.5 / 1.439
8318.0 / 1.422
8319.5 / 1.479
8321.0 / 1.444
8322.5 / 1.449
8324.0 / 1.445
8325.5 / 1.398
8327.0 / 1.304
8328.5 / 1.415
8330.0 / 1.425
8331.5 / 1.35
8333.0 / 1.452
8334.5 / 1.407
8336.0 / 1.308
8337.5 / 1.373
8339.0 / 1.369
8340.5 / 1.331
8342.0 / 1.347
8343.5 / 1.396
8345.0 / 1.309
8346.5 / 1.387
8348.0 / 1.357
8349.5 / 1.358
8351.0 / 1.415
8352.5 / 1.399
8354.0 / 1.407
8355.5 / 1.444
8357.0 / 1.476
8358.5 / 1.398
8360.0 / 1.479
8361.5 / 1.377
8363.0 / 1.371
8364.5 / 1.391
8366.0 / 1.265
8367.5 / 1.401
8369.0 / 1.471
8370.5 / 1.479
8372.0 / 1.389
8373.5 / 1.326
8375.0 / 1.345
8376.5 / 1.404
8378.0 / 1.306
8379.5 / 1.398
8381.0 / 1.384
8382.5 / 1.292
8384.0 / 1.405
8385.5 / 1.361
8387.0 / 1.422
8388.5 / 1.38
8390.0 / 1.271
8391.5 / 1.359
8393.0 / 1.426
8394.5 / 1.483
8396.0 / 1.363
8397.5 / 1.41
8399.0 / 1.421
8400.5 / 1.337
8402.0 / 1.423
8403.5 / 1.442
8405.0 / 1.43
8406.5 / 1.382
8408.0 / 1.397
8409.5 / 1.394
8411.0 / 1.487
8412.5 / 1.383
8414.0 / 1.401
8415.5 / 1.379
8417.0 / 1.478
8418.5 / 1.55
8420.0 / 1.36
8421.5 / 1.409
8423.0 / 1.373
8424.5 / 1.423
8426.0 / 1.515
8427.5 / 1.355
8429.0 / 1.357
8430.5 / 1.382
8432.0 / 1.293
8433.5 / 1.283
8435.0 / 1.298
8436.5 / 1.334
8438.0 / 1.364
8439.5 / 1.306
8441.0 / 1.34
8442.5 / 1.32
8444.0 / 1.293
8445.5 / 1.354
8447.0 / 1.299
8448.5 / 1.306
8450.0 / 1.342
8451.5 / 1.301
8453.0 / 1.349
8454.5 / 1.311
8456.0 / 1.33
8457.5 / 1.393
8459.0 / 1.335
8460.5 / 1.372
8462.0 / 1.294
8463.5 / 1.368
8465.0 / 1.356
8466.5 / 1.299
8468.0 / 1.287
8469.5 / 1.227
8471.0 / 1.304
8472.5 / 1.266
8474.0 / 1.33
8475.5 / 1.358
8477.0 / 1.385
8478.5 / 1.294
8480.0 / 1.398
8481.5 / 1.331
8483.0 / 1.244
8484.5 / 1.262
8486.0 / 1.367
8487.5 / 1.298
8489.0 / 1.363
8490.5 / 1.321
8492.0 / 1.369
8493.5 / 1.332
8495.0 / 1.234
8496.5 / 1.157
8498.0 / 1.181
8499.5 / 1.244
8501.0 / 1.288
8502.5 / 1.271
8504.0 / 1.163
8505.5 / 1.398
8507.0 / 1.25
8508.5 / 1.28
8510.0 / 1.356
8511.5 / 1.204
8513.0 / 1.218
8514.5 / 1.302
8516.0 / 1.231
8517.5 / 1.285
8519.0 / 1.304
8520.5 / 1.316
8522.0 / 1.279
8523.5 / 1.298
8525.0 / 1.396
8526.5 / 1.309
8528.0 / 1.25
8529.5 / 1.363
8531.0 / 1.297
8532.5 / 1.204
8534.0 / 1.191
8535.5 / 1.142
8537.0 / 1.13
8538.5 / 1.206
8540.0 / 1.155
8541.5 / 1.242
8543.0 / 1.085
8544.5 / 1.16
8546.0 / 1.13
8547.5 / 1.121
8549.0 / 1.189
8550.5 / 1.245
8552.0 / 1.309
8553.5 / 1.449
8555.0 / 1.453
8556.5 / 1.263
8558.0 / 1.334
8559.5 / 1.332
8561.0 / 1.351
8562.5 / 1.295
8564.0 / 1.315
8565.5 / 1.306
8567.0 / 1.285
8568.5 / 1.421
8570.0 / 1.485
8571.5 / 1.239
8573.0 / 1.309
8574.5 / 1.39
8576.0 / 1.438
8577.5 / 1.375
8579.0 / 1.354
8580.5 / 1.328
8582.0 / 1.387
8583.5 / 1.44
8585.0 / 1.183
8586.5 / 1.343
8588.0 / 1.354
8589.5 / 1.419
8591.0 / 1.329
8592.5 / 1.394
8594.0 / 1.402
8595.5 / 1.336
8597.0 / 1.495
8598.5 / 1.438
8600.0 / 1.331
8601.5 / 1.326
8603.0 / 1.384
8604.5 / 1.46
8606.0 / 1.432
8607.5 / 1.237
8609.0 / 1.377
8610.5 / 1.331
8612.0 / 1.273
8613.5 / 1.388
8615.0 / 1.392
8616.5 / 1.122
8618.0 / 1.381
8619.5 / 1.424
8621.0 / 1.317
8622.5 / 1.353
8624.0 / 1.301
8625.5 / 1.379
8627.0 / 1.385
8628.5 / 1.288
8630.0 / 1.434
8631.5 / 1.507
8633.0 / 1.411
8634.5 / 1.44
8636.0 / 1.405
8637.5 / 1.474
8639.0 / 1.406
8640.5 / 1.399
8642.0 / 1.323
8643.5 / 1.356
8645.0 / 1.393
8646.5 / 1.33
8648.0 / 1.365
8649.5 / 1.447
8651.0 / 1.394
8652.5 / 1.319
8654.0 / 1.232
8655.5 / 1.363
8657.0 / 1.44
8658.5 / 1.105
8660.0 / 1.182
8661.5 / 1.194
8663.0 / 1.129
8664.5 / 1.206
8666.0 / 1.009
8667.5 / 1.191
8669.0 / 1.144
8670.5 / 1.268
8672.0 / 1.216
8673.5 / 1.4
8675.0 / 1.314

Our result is 0.08 mag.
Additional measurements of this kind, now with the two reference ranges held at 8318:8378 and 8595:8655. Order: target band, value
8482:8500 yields 0.080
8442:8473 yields 0.051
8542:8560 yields 0.100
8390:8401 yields -0.003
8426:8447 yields 0.040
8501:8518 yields 0.090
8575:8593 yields 0.009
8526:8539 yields 0.122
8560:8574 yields 0.032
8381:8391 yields 0.025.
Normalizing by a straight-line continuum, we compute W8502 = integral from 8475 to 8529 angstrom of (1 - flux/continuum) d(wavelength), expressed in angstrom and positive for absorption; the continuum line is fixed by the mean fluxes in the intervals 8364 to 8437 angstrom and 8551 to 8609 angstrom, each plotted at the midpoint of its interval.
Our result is 3.1 angstrom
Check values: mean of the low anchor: 1.39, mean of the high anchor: 1.36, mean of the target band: 1.29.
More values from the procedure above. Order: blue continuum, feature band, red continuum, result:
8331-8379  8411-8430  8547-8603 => -0.6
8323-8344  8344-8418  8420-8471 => -1.7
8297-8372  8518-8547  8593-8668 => 2.7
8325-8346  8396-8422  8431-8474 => -1.5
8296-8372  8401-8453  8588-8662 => 0.4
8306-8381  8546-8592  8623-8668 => 0.4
